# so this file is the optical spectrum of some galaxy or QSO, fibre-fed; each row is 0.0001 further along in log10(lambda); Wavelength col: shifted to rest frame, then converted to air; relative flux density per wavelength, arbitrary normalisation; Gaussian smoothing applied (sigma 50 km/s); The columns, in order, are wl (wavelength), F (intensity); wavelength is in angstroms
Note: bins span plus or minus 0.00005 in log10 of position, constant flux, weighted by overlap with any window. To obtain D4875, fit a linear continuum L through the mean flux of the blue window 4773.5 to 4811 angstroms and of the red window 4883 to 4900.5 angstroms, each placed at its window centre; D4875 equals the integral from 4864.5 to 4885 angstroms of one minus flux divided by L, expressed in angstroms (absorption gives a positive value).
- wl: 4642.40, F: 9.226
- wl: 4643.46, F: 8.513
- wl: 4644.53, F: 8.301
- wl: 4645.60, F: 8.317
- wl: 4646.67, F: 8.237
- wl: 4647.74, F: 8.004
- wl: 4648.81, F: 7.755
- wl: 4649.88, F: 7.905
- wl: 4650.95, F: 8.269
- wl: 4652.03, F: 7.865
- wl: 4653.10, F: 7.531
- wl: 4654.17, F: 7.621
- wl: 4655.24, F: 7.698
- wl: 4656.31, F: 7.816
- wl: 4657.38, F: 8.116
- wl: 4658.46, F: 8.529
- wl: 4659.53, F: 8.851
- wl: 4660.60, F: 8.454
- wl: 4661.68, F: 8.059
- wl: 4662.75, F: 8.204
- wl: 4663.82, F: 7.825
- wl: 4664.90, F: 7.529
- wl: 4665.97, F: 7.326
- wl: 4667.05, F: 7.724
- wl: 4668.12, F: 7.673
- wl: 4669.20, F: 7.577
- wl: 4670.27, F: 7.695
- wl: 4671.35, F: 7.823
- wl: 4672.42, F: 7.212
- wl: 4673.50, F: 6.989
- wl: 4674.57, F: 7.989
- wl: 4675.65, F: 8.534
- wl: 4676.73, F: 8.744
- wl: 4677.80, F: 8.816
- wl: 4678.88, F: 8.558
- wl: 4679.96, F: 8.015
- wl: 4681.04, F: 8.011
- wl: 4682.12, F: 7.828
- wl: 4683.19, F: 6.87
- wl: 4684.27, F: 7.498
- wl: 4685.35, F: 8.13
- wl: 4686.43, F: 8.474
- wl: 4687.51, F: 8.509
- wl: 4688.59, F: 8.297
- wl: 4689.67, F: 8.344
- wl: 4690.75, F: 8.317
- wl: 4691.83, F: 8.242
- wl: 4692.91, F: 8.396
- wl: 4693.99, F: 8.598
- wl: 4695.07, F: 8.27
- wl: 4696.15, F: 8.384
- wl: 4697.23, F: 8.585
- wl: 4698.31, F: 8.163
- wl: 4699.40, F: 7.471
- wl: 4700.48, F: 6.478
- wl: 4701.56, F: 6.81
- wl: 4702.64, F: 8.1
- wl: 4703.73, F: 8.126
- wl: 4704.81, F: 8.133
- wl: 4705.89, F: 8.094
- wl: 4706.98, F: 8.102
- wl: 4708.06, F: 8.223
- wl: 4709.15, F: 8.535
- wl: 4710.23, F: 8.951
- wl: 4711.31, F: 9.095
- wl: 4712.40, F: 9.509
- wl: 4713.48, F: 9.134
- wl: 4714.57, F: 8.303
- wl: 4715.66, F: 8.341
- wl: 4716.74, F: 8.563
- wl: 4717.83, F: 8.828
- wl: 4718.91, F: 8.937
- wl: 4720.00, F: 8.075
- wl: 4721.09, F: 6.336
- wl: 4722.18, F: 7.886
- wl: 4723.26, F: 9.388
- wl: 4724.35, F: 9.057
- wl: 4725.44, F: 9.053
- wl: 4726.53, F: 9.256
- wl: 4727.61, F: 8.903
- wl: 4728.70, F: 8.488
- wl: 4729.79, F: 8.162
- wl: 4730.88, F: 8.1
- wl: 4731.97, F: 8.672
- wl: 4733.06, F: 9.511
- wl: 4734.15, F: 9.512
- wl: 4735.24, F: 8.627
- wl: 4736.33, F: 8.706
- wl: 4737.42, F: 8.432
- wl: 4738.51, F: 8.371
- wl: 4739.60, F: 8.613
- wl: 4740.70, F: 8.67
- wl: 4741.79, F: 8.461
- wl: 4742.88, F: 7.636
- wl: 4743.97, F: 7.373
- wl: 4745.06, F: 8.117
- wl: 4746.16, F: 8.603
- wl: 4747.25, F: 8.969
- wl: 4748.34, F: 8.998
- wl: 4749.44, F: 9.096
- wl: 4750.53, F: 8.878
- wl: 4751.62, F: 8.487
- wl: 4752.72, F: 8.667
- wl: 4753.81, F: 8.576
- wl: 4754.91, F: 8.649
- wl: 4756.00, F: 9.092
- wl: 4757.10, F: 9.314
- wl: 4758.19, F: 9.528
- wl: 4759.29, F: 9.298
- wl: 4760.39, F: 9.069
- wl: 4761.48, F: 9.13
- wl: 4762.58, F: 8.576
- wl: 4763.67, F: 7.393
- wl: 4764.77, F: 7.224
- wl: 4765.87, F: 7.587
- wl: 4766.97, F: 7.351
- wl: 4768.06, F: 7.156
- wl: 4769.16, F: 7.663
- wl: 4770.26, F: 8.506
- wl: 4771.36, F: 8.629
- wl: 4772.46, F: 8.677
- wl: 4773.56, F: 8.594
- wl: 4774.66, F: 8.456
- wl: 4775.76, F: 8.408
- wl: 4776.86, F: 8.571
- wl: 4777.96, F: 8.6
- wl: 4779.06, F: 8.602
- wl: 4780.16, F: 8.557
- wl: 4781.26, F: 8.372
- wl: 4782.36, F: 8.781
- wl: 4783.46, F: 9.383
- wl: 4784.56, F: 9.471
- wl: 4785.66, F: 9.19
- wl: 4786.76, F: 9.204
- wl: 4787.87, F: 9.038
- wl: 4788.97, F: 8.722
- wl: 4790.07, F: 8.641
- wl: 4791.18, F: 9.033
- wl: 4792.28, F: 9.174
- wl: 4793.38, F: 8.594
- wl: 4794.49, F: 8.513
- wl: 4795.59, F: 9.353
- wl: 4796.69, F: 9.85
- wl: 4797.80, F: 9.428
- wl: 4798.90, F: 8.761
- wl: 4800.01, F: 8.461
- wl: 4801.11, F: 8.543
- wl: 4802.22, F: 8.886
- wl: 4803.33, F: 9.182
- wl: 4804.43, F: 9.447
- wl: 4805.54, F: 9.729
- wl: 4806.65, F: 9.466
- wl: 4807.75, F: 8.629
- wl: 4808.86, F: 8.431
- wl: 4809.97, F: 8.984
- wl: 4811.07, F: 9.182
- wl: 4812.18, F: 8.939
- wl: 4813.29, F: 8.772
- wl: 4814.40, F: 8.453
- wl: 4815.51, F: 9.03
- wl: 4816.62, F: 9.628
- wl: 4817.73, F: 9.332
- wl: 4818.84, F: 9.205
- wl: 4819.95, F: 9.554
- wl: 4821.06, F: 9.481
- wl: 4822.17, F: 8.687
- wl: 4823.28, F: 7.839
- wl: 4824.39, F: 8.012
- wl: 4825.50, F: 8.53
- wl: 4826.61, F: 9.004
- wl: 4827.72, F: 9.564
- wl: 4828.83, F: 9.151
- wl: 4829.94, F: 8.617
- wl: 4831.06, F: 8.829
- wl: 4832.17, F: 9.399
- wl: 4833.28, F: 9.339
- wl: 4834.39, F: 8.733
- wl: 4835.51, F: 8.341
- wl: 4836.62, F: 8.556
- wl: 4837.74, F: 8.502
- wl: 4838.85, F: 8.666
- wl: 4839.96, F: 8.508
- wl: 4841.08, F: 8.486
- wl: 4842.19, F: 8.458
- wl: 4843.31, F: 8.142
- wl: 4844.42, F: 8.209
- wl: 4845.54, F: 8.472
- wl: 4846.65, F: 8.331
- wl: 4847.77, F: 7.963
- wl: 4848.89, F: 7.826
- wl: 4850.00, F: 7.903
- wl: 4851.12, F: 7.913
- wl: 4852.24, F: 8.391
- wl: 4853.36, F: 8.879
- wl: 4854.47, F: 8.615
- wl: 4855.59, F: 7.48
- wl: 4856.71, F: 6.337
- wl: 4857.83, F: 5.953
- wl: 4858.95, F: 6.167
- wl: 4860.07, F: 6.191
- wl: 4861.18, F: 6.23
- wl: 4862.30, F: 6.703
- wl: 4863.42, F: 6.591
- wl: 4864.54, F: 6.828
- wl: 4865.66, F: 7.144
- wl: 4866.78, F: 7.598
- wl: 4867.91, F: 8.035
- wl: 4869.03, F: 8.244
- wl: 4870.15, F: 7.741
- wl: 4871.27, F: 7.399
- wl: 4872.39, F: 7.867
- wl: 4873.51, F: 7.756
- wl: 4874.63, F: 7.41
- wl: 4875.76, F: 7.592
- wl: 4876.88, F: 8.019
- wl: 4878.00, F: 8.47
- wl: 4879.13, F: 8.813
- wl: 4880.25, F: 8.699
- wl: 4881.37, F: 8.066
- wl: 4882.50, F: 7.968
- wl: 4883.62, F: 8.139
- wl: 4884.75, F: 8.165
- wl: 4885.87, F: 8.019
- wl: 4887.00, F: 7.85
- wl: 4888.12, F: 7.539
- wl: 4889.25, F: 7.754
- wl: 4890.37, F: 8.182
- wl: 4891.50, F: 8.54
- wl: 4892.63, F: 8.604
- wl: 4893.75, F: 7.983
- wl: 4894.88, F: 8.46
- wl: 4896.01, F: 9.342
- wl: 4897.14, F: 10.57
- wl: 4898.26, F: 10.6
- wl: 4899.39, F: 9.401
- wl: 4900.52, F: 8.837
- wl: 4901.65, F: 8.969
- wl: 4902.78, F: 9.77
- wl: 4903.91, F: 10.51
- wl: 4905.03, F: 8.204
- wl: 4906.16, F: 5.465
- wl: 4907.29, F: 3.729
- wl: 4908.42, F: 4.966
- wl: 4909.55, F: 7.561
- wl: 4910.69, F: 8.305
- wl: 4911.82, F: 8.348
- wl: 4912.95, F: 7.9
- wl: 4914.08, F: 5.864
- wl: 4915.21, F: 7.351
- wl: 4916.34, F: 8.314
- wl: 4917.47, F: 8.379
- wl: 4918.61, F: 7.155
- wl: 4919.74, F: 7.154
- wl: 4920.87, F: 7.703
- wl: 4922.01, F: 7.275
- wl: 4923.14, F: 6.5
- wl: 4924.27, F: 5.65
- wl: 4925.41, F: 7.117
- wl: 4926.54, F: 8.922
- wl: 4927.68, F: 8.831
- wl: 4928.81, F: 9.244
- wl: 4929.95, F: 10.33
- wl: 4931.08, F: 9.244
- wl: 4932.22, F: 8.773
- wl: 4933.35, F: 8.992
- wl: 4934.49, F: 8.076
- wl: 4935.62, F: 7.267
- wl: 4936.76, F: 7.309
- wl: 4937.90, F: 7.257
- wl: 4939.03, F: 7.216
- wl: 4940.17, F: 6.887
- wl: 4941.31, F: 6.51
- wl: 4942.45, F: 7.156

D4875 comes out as 1.8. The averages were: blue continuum 8.92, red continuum 8.62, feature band 7.91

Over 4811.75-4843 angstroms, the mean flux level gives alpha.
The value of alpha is 8.84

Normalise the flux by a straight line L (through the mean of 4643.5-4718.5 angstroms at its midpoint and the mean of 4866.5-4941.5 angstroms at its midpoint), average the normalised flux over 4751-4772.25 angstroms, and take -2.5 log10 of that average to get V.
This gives -0.047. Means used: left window 8.11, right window 7.99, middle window 8.42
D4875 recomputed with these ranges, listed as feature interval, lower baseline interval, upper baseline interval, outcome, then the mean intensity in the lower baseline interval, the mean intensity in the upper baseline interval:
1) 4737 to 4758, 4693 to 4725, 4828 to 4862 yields -0.9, 8.3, 8.09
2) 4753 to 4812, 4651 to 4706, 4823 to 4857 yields -3.4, 7.98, 8.44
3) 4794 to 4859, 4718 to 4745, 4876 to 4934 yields -2.7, 8.51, 8.12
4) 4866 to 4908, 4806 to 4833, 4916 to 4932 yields 0.6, 8.95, 8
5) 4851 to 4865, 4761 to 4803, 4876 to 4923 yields 2.0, 8.61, 8.05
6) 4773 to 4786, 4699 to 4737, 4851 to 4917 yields -0.8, 8.45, 7.84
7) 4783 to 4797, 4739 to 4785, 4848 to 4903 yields -1.2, 8.52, 7.98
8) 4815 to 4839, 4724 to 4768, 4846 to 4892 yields -2.7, 8.59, 7.69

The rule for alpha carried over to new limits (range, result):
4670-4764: 8.41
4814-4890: 8.13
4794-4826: 8.98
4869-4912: 8.15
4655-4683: 7.97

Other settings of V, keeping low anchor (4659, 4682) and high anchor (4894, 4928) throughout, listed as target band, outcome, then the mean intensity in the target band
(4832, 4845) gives -0.09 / 8.59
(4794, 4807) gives -0.15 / 9.13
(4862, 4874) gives 0.06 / 7.46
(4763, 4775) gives 0.00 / 7.93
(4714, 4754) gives -0.08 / 8.56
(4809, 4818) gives -0.14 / 9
